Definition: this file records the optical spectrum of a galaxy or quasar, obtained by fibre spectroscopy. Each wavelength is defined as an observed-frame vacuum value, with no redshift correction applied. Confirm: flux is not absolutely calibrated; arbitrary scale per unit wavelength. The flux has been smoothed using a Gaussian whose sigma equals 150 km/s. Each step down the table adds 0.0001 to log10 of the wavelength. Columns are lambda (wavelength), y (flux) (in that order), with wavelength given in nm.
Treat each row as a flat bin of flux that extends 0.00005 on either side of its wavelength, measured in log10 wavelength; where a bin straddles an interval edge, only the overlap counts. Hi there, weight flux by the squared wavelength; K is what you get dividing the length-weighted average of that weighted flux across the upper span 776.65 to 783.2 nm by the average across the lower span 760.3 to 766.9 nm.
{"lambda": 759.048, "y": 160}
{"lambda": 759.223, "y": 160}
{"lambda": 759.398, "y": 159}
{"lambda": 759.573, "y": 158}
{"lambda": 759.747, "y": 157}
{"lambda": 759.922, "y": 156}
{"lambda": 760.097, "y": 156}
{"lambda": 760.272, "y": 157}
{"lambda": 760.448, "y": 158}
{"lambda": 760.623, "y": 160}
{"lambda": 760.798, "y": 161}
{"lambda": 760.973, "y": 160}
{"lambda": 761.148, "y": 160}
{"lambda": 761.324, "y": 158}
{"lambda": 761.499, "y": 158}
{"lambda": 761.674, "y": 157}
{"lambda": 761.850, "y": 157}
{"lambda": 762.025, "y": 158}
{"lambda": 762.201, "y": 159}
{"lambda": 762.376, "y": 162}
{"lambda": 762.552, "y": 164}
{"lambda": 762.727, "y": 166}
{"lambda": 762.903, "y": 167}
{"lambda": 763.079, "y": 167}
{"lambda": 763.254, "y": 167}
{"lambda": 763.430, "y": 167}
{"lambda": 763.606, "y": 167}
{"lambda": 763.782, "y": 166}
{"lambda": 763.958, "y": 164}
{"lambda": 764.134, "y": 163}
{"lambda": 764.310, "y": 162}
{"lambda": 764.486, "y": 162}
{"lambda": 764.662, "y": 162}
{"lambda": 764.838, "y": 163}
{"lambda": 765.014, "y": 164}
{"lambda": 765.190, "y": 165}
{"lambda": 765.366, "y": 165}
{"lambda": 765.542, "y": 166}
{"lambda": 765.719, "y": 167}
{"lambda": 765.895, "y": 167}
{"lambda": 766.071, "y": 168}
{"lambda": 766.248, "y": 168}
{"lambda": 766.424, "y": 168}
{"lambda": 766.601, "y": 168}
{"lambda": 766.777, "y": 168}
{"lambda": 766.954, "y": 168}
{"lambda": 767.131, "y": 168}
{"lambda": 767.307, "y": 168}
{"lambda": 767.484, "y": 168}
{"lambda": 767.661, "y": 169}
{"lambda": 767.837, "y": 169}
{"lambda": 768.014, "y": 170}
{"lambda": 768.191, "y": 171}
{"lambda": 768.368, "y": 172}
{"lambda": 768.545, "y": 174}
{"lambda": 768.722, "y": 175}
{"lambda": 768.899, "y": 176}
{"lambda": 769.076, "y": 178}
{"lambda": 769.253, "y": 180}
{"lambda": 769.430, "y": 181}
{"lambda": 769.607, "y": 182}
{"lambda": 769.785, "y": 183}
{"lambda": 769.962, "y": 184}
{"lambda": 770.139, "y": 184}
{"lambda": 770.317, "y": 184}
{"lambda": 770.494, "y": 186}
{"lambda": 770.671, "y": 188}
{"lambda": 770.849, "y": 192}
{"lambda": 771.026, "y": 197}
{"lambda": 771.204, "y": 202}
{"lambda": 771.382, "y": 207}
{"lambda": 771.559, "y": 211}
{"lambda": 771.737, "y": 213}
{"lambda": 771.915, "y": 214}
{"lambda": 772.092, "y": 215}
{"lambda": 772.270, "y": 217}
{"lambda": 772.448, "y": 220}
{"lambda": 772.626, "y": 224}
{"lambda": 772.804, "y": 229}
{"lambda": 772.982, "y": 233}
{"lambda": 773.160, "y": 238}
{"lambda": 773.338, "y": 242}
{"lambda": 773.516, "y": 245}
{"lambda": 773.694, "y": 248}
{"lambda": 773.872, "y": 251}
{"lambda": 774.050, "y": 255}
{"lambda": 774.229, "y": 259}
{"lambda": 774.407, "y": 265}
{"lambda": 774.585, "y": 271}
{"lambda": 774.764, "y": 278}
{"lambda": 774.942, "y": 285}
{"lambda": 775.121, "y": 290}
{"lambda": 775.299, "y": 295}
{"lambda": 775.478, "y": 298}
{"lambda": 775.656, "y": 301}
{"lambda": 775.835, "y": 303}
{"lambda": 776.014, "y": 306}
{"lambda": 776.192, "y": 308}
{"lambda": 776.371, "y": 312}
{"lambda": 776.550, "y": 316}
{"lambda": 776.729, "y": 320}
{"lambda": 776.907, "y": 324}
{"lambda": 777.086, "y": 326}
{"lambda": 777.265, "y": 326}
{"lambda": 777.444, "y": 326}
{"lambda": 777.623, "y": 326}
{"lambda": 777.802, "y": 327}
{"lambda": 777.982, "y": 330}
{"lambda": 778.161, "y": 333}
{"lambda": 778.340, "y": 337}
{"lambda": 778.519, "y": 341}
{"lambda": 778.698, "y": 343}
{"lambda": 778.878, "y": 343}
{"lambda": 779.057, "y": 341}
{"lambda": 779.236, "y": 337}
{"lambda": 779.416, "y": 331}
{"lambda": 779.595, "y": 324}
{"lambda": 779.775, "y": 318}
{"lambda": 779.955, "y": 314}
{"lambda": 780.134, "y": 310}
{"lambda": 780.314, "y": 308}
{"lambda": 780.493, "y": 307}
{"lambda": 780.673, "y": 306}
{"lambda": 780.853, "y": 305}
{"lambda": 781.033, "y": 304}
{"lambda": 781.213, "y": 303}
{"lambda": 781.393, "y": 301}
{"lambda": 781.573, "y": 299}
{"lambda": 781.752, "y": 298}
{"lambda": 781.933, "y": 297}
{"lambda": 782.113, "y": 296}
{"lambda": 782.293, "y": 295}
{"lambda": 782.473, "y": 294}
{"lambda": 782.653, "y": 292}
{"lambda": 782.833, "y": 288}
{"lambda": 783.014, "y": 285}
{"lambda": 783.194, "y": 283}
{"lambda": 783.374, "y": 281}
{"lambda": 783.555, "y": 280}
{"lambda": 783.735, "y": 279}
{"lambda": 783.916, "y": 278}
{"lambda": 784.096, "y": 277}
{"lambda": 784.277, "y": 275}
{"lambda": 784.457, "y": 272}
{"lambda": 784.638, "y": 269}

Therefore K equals 2.0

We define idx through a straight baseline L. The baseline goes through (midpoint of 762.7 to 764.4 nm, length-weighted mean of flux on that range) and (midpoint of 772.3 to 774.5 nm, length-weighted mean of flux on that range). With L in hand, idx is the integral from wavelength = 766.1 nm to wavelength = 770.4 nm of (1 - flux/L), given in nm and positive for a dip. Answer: 0.594 nm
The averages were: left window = 166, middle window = 174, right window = 242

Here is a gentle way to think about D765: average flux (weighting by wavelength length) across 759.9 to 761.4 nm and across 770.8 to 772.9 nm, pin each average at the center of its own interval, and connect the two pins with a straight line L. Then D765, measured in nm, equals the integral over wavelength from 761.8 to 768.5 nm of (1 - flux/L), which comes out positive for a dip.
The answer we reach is 0.515 nm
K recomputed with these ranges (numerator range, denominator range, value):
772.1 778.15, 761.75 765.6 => 1.77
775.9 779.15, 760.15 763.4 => 2.12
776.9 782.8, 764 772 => 1.84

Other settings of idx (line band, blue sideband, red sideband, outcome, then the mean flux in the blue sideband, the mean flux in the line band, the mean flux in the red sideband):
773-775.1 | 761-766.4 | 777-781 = 0.11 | 164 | 258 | 325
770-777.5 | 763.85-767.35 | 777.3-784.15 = -0.28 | 166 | 254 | 309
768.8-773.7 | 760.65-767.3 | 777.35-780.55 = 0.79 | 164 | 205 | 328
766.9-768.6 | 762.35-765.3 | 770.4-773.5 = 0.17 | 165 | 170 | 214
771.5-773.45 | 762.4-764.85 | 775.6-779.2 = 0.32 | 165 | 224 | 325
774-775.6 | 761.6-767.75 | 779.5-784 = -0.23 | 165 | 278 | 298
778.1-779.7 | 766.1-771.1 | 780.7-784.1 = -0.45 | 176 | 337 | 292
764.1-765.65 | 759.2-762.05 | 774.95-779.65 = 0.28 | 158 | 164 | 321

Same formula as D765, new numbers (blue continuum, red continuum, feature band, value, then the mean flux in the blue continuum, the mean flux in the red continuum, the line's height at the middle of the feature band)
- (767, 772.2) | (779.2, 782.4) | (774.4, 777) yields -0.49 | 185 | 308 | 252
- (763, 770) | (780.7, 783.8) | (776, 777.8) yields -0.49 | 169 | 293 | 251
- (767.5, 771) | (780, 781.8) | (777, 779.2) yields -0.47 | 179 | 305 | 274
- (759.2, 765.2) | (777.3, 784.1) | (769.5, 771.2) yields 0.29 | 161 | 309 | 227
